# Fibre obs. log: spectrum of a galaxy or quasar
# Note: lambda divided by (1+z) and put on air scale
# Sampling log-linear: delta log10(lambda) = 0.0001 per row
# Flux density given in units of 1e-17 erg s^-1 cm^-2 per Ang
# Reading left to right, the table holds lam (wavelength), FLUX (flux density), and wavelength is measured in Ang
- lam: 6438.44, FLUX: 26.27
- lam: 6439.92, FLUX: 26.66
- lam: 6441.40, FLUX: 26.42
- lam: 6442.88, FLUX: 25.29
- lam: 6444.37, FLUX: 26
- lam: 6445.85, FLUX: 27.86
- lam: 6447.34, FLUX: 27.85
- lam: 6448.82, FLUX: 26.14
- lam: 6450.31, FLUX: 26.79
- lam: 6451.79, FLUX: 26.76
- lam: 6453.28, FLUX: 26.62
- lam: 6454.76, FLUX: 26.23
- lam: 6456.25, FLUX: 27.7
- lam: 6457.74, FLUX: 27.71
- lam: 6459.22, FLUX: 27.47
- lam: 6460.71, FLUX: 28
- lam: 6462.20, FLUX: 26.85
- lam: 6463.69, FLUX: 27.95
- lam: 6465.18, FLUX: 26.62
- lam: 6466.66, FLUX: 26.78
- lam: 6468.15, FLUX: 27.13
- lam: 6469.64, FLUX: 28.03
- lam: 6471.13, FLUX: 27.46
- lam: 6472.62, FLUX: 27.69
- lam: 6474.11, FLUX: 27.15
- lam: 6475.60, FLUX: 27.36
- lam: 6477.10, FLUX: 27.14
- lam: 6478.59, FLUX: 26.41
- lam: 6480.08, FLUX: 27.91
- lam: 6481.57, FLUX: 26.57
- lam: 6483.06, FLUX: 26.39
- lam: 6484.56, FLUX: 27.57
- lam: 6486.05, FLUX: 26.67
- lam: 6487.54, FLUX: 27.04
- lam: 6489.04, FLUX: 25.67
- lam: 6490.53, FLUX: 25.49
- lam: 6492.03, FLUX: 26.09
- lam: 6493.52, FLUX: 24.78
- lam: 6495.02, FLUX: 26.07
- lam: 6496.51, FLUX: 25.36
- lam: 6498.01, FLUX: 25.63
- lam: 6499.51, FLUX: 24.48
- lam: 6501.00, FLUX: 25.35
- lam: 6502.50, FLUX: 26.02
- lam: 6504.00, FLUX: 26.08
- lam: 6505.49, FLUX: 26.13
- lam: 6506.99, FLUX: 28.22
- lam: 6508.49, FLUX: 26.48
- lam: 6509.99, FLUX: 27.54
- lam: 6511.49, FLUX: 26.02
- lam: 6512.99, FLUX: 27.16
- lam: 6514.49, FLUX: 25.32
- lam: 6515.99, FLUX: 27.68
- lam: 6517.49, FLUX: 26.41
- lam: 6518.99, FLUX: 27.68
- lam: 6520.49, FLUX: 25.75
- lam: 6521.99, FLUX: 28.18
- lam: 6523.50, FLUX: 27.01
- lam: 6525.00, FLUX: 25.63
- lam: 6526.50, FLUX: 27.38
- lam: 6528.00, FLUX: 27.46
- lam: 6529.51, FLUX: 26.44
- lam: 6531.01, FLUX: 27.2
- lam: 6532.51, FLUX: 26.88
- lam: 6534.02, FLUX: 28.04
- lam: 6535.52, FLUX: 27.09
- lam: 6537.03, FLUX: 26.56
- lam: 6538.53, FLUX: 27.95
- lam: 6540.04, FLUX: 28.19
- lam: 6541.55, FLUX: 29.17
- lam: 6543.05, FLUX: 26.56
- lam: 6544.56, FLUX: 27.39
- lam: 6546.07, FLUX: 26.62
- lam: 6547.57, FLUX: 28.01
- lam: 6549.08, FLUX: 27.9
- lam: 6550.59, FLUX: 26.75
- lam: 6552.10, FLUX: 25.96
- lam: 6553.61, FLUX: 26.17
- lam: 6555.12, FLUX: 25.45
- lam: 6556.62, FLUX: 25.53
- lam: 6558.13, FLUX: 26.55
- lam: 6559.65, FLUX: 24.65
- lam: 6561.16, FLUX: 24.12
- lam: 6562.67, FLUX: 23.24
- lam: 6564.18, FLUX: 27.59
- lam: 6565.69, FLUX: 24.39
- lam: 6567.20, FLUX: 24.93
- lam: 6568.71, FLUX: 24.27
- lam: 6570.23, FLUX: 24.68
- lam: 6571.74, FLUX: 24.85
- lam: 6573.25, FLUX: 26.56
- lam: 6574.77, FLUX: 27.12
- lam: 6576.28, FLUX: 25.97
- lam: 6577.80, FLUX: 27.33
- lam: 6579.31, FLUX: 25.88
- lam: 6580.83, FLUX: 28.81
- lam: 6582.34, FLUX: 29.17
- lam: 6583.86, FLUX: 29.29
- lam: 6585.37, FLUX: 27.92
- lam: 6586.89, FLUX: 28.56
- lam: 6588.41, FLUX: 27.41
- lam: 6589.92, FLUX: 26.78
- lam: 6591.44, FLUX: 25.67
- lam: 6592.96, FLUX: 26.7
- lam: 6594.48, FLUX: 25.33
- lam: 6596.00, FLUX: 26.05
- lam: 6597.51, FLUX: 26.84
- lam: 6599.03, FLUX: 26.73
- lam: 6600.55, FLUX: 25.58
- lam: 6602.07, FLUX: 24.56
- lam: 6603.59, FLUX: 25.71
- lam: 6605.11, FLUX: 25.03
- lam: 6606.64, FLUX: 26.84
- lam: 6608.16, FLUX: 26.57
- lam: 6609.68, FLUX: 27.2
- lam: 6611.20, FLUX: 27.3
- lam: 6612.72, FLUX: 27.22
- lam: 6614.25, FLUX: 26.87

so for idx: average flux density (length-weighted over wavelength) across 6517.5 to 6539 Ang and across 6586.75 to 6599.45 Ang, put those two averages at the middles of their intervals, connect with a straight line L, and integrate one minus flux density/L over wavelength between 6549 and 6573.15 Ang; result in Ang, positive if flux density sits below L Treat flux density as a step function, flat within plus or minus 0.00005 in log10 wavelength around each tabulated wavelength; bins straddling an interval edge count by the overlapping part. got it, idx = 1.3 Ang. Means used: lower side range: 27.1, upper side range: 26.6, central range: 25.4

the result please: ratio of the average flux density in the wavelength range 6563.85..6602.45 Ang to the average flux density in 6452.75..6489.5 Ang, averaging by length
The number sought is 0.98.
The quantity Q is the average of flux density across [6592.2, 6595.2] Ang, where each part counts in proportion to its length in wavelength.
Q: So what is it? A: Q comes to 26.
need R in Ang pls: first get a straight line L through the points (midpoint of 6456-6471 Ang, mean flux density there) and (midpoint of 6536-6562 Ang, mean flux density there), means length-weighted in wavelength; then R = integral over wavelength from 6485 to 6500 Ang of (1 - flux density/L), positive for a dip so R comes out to 0.8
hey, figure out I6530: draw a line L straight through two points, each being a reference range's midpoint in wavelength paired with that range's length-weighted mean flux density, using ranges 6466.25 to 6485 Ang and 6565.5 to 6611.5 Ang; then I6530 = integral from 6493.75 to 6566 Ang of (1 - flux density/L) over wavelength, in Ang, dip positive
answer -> 0.8 Ang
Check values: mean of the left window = 27.2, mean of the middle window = 26.5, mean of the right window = 26.5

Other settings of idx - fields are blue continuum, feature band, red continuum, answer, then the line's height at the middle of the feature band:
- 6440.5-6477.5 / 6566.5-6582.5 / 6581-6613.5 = 0.4 Ang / 26.9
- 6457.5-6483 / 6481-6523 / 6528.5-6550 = 1.5 Ang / 27.3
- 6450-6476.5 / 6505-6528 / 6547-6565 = -0.3 Ang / 26.5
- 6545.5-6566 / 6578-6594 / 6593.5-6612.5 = -0.9 Ang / 26.1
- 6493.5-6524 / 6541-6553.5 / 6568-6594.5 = -0.3 Ang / 26.6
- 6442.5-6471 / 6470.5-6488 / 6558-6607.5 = -0.1 Ang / 26.9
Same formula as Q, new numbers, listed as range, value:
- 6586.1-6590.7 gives 27.6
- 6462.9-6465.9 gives 27.3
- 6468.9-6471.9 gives 27.7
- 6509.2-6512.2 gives 26.8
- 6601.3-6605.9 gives 25.1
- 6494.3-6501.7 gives 25.4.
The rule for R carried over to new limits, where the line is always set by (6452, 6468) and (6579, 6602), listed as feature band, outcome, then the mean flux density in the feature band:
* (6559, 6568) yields 0.8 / 24.8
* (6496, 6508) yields 0.5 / 25.9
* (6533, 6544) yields -0.2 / 27.6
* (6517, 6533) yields 0.1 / 26.9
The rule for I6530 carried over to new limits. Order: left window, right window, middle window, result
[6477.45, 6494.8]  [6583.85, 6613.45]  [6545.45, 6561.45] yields 0.19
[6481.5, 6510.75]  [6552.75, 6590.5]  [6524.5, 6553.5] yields -1.07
